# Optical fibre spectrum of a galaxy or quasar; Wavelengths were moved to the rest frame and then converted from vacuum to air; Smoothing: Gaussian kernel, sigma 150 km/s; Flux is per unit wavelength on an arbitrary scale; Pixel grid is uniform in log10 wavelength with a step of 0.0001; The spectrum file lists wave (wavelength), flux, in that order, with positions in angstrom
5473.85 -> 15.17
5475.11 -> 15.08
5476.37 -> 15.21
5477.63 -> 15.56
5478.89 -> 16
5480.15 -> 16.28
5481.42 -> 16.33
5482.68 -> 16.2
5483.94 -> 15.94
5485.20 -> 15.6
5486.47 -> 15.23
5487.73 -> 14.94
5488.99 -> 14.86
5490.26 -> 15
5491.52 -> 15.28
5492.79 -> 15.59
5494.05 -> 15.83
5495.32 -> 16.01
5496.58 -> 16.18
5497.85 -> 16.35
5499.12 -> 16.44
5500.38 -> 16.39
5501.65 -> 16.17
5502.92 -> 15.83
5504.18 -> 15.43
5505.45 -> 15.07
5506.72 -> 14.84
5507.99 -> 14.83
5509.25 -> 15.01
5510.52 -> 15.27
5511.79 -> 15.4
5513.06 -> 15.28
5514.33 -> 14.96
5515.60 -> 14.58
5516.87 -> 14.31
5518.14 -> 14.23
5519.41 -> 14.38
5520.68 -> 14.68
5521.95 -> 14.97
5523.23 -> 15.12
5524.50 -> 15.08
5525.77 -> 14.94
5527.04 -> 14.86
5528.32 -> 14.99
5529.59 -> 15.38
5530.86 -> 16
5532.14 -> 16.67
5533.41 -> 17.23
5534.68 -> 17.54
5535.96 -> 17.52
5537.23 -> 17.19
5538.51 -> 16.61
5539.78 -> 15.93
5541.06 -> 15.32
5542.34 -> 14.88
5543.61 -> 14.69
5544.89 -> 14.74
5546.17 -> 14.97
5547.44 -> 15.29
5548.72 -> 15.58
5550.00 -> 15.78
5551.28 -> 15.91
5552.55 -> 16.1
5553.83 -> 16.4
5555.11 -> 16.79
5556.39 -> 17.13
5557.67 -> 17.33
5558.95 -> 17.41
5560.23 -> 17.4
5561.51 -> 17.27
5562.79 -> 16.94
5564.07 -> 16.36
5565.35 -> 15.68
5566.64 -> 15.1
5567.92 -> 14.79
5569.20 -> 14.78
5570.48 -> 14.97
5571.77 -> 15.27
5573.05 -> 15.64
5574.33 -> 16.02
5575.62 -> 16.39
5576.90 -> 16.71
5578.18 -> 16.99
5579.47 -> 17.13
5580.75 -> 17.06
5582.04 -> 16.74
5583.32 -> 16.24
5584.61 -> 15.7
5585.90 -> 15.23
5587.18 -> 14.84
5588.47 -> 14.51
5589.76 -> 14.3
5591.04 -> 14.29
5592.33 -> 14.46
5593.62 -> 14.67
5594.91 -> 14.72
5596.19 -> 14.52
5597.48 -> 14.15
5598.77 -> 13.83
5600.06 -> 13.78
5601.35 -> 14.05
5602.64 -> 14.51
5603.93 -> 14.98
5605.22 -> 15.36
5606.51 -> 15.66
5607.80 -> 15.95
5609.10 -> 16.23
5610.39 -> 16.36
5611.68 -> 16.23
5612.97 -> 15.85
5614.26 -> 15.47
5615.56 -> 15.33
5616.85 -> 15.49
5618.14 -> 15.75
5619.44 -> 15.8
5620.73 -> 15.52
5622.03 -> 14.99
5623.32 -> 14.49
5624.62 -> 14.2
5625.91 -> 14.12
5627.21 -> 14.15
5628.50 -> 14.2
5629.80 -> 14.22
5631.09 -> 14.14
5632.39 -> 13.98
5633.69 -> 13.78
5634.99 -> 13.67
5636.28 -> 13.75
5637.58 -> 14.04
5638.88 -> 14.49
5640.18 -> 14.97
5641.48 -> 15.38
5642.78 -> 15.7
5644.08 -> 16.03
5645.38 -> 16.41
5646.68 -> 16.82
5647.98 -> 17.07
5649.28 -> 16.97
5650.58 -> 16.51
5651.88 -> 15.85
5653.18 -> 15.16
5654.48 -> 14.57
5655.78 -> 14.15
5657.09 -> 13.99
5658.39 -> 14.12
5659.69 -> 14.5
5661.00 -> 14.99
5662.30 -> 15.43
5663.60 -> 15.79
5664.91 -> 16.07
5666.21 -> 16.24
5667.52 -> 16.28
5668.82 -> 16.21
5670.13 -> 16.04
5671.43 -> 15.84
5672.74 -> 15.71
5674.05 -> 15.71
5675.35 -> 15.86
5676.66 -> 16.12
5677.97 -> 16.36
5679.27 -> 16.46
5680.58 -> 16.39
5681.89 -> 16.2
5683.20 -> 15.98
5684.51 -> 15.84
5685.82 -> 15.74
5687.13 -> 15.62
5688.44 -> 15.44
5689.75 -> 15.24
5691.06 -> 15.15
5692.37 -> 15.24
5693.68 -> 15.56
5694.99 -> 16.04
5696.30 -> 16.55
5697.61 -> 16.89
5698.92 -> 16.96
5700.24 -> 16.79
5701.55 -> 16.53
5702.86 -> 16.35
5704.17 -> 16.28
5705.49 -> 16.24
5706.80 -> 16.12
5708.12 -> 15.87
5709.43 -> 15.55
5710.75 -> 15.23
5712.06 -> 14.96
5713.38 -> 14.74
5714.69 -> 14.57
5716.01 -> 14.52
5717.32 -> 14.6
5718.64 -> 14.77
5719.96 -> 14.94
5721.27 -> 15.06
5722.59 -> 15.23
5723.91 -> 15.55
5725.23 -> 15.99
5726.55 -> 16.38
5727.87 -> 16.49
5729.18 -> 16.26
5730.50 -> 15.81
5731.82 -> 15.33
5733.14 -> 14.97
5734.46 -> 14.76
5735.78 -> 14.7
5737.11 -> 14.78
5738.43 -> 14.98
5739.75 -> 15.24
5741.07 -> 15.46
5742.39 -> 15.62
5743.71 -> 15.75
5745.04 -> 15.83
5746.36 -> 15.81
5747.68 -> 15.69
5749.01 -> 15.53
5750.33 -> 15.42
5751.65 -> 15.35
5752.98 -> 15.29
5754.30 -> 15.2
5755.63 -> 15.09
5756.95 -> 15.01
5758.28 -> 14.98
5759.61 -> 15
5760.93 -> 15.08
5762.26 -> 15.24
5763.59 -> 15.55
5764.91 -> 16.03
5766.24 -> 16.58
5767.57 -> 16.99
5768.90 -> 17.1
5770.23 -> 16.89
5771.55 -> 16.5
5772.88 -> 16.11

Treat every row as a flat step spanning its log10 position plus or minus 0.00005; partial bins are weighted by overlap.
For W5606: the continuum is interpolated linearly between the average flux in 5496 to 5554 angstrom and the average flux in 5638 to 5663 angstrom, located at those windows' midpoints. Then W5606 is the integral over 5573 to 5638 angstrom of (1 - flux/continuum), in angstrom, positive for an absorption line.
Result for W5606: 1.5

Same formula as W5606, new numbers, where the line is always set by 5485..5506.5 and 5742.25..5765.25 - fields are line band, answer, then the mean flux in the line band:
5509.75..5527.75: 0.9 angstrom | 14.9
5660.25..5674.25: -0.3 angstrom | 15.8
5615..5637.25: 1.4 angstrom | 14.6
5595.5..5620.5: 0.5 angstrom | 15.2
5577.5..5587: -0.5 angstrom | 16.4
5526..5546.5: -0.4 angstrom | 15.9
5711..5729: 0.2 angstrom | 15.3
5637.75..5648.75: -0.2 angstrom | 15.8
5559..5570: -0.4 angstrom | 16.1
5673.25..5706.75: -1.3 angstrom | 16.1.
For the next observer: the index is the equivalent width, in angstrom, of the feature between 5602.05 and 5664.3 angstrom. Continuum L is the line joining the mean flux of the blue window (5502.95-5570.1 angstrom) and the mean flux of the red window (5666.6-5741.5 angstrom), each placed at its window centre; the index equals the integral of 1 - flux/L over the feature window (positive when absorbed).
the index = 2.1 angstrom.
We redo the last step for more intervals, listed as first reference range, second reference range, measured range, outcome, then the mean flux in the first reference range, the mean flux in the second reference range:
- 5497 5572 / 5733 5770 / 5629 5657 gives 0.9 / 15.7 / 15.5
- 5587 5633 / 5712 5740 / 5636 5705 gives -3.2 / 14.9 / 15.2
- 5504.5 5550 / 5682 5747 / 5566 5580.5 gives -0.4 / 15.4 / 15.6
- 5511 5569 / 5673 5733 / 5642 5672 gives 0.1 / 15.8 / 15.8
